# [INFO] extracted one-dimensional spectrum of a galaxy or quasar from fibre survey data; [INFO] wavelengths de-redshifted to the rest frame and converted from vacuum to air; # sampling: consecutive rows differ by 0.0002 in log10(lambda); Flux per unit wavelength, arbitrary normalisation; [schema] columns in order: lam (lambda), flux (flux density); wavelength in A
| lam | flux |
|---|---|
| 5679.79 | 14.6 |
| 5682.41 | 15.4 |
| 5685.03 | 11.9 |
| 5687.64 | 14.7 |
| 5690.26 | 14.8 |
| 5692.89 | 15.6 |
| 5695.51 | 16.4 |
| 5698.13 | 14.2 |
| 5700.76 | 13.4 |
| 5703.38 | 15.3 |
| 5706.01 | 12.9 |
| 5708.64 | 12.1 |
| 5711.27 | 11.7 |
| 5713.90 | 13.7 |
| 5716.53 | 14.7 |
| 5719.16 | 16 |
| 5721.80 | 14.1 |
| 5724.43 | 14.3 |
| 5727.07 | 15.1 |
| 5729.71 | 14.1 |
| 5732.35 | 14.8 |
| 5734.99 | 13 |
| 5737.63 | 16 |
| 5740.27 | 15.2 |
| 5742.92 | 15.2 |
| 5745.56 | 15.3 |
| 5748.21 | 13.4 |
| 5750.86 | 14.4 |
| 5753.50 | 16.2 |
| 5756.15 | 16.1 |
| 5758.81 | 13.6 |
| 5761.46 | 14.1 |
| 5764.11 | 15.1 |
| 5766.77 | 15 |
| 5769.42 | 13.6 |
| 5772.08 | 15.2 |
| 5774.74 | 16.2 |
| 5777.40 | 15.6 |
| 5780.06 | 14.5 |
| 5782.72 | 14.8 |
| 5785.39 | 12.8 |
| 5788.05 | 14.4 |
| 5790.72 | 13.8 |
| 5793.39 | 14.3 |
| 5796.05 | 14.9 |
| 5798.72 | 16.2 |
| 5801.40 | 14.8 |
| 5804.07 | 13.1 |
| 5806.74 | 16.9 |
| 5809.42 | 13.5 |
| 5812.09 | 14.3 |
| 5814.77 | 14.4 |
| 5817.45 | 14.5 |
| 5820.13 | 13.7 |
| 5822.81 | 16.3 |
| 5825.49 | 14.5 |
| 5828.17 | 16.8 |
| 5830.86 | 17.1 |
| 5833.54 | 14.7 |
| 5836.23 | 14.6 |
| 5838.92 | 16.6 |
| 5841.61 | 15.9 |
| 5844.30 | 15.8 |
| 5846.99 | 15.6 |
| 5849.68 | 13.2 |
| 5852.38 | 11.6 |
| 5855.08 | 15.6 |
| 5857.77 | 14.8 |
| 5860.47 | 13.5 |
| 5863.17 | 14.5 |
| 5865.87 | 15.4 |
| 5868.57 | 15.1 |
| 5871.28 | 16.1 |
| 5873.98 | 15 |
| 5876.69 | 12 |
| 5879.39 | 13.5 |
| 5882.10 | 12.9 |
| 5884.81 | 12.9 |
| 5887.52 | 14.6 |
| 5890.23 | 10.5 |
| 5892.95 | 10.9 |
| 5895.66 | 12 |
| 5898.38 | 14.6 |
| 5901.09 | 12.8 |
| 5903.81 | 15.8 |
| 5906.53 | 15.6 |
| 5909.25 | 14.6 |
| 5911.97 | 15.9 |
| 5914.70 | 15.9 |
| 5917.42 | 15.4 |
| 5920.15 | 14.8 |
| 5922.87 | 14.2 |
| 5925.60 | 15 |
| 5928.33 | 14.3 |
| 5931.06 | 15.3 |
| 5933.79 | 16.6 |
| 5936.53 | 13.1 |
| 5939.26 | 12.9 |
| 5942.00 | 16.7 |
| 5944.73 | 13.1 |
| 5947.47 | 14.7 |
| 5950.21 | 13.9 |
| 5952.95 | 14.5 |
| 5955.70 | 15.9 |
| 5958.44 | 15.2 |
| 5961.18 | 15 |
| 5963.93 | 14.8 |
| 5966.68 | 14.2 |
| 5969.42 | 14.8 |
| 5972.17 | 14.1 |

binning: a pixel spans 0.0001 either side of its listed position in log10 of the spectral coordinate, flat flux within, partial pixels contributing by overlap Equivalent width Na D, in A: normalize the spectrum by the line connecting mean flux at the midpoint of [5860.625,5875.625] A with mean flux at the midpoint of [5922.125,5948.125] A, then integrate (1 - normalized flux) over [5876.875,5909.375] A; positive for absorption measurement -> 3.4 A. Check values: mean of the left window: 15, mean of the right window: 14.6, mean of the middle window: 13.3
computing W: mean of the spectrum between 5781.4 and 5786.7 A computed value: 13.8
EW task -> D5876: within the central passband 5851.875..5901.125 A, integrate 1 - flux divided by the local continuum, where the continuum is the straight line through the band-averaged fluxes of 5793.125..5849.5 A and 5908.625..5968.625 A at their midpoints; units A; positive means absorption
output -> 4.4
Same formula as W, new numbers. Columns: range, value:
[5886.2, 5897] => 12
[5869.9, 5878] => 14.4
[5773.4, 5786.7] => 14.8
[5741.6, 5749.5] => 14.6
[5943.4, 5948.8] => 13.9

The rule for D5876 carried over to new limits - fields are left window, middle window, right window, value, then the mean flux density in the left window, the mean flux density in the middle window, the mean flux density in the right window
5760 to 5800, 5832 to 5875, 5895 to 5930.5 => -0.46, 14.7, 14.9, 14.8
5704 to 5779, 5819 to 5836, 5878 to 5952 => -1.33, 14.5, 15.5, 14.2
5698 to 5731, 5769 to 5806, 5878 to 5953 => -1.60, 14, 14.6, 14.2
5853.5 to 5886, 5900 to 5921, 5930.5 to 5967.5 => -0.94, 14.3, 15.1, 14.7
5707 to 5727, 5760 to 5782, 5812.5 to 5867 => -0.86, 13.9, 14.9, 14.9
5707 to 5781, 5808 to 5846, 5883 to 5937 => -2.08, 14.6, 15.2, 14.2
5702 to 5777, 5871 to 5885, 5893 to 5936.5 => 0.98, 14.5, 13.6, 14.7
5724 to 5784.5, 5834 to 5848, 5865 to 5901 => -1.76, 14.8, 15.6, 13.4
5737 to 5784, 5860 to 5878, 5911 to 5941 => 0.39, 15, 14.6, 14.9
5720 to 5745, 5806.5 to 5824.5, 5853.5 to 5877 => 0.08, 14.7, 14.7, 14.8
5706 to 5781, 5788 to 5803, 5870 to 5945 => -0.30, 14.6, 14.7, 14.2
